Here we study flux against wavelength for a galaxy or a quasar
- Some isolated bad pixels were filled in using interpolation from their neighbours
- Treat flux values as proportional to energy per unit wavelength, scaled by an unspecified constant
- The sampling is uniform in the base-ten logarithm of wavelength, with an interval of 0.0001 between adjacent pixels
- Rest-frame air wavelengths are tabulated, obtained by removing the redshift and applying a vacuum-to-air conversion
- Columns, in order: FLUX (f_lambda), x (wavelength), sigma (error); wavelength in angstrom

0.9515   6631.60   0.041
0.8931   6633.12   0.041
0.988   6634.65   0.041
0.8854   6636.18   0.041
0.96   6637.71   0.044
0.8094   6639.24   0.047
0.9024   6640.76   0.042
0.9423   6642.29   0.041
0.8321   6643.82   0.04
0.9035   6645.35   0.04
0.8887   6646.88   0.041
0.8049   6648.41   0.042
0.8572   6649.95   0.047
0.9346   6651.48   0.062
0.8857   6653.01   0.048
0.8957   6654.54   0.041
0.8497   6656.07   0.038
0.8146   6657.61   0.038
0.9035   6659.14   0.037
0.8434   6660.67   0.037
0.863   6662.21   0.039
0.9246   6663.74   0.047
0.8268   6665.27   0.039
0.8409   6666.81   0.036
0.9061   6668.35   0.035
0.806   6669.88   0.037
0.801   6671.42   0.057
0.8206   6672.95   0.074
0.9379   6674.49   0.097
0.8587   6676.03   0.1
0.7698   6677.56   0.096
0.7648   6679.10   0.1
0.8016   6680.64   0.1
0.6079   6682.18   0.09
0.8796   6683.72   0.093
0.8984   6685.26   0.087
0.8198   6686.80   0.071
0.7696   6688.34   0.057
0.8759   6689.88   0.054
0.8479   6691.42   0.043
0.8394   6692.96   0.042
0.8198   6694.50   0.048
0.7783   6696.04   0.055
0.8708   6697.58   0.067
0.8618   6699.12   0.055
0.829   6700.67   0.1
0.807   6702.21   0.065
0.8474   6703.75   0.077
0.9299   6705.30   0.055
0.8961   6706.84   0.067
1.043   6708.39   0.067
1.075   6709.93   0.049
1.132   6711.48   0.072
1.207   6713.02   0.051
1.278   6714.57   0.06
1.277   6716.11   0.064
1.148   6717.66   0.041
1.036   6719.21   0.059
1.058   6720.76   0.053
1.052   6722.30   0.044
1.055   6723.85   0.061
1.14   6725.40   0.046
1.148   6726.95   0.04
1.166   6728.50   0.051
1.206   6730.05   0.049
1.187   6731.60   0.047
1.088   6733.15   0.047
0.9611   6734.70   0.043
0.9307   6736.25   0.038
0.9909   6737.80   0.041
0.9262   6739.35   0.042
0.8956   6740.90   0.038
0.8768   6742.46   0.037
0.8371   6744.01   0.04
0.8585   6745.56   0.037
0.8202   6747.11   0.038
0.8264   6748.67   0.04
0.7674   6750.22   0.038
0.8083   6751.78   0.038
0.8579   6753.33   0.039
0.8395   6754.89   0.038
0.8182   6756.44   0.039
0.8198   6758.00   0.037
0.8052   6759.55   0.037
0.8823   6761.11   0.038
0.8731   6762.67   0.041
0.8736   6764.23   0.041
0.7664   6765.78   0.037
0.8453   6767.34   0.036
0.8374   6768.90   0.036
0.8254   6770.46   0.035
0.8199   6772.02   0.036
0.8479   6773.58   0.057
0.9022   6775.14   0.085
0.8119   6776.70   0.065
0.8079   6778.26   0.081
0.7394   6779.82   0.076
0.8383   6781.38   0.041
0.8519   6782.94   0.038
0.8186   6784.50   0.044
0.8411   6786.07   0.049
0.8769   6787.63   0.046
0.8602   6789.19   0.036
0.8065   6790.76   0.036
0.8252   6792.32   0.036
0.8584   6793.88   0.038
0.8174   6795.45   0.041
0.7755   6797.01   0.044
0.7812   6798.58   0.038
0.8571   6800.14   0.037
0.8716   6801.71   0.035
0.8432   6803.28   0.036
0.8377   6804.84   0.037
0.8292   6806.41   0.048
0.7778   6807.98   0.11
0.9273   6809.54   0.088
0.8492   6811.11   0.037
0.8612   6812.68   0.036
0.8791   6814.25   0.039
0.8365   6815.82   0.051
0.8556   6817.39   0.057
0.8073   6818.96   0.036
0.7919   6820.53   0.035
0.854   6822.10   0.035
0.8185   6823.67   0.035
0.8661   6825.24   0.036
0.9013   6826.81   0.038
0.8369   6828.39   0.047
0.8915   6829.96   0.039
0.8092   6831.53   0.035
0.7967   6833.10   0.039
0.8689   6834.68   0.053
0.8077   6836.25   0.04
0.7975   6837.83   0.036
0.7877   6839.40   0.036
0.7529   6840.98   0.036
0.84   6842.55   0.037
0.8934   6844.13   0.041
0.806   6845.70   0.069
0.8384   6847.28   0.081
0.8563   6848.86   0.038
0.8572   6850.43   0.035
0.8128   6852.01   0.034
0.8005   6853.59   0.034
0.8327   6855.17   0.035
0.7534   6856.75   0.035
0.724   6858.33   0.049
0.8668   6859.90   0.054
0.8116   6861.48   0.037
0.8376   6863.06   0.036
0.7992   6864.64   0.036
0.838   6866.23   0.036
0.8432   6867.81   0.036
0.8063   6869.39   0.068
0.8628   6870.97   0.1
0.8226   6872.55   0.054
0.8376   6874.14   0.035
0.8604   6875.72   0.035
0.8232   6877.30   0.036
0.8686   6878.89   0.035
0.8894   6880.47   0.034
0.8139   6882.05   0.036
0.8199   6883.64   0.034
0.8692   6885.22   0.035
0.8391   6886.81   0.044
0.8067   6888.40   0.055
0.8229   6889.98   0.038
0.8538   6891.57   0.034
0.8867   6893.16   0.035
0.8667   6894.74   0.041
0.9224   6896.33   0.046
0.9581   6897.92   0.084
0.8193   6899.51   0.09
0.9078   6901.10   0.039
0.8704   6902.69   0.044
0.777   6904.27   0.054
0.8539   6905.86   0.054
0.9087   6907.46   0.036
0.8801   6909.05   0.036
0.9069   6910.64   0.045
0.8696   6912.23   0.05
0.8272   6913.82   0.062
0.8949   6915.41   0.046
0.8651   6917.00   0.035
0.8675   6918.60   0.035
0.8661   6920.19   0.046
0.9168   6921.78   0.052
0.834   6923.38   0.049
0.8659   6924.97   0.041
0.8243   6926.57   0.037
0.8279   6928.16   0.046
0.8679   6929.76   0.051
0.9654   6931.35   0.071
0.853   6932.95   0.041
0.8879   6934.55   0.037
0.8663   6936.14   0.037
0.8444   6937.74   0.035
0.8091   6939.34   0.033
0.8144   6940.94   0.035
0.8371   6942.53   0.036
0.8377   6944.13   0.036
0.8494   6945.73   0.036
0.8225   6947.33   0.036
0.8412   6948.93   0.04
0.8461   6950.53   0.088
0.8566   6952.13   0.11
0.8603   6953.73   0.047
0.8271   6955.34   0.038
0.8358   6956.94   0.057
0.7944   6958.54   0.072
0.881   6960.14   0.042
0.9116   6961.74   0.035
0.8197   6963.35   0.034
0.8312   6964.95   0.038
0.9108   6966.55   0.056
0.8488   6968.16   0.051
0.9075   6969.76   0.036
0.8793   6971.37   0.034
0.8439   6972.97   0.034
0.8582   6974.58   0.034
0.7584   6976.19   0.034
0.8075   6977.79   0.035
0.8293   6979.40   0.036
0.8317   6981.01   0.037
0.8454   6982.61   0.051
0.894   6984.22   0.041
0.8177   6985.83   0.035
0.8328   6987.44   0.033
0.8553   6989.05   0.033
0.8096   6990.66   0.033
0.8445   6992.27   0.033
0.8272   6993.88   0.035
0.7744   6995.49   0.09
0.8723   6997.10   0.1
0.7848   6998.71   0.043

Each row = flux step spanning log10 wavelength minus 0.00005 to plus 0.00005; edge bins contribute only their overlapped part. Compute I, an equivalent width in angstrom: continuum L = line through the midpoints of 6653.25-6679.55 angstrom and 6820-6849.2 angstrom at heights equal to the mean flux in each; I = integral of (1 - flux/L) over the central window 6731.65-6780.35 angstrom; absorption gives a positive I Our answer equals -1.2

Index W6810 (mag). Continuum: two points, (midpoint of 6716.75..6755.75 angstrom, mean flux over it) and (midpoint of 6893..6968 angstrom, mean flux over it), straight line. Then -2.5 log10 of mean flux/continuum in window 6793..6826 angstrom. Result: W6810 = 0.119 mag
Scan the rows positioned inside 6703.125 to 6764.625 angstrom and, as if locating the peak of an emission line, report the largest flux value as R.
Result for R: 1.278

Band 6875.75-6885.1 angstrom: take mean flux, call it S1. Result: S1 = 0.847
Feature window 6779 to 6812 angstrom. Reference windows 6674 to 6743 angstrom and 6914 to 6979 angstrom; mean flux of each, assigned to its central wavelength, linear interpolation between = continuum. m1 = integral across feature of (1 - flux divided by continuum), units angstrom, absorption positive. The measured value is 3.2 angstrom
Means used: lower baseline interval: 0.96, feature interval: 0.833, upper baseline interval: 0.853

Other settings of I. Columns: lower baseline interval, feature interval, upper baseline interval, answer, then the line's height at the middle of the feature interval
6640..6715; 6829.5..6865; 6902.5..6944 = 1.95 angstrom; 0.866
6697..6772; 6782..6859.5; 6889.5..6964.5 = 6.84 angstrom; 0.912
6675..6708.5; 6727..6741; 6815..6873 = -3.70 angstrom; 0.832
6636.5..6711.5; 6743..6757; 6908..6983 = 0.54 angstrom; 0.86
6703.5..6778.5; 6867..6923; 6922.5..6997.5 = 1.14 angstrom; 0.878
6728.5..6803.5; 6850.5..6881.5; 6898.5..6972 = 1.28 angstrom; 0.862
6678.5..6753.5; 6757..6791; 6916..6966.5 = 3.29 angstrom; 0.924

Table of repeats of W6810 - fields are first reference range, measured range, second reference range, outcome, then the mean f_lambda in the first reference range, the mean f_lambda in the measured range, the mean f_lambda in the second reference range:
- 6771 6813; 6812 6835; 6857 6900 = -0.01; 0.834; 0.844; 0.842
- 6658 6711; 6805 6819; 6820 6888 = -0.02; 0.853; 0.849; 0.83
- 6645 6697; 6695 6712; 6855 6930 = -0.08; 0.842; 0.911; 0.85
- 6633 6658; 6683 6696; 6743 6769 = 0.03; 0.886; 0.84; 0.832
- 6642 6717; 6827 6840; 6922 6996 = 0.05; 0.887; 0.828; 0.846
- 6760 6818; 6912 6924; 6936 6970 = -0.03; 0.838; 0.868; 0.847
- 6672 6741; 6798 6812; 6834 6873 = 0.03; 0.959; 0.843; 0.821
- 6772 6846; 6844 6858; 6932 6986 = 0.02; 0.834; 0.821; 0.846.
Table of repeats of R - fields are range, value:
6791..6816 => 0.9273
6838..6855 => 0.8934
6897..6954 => 0.9654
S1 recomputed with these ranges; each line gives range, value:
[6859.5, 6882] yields 0.839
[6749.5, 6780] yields 0.829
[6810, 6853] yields 0.836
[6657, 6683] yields 0.829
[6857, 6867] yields 0.81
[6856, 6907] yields 0.842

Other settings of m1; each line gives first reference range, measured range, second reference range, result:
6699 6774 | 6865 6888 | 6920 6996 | 1.2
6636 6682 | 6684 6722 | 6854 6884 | -4.7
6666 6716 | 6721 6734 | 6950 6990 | -3.6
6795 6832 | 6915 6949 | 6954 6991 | -0.5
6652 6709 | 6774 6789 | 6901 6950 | 0.3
